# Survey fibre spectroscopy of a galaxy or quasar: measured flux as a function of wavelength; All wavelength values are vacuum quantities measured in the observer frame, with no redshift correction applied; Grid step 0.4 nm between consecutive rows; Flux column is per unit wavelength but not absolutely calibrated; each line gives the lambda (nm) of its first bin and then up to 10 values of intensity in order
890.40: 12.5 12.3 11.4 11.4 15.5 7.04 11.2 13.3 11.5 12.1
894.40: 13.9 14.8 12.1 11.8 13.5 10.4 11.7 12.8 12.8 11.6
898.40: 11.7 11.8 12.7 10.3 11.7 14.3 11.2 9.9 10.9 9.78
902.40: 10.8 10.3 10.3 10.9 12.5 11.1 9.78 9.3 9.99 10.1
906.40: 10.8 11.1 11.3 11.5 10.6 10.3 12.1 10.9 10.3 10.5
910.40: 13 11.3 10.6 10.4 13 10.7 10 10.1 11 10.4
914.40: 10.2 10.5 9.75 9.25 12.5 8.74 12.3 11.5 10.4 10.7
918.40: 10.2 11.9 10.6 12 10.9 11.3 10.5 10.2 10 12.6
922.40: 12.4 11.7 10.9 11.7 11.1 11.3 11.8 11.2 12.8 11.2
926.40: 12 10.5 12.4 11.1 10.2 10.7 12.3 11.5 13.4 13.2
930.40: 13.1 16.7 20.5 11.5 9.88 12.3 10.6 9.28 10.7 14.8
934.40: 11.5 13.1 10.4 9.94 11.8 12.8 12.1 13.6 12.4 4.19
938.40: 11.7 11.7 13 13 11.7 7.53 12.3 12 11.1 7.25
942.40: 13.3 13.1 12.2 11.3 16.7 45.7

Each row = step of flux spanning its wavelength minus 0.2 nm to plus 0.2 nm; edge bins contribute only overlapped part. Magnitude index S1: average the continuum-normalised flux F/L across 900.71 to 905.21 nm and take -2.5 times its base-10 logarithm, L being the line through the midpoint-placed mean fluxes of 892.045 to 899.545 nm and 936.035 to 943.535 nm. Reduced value 0.13 mag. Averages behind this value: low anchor 12.1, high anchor 11.4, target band 10.6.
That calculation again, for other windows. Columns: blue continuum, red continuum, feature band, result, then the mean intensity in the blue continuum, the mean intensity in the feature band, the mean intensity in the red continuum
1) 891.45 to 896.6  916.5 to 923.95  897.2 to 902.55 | 0.04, 12.2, 11.6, 11.2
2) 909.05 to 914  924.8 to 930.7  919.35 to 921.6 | 0.06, 11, 10.9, 11.9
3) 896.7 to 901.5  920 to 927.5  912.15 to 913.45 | 0.12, 11.9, 10.4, 11.4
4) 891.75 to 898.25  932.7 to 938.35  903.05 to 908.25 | 0.12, 12.2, 10.7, 11.3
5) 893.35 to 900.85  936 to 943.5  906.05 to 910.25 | 0.11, 12.3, 10.9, 11.4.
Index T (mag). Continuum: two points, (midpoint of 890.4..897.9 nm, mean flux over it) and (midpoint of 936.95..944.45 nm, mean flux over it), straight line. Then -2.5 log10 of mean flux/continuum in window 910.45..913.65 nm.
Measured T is 0.13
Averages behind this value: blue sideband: 12.2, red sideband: 12.7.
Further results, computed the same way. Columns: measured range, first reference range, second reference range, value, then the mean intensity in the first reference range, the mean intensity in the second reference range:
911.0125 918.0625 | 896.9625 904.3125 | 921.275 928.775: 0.076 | 11.5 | 11.4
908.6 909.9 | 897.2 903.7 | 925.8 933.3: 0.056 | 11.4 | 12.3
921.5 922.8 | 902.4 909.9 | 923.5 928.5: -0.050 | 10.7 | 11.4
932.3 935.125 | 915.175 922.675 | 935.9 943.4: -0.037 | 11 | 11.4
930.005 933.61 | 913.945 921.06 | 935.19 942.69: -0.165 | 10.8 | 11.2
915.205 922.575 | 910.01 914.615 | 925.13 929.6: 0.024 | 11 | 11.5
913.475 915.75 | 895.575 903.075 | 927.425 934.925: 0.177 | 11.6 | 12.4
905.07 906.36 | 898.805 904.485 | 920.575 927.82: 0.133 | 11.2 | 11.4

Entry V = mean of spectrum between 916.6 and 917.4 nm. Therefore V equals 11.9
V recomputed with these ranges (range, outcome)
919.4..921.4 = 11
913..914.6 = 10.4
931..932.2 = 14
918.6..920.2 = 11.3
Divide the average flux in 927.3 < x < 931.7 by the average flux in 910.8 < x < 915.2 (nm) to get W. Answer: 1.23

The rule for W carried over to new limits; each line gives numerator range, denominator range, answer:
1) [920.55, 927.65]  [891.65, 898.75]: 0.94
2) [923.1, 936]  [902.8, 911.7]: 1.11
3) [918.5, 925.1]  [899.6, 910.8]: 1.03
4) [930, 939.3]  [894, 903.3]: 1.02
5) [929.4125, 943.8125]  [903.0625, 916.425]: 1.11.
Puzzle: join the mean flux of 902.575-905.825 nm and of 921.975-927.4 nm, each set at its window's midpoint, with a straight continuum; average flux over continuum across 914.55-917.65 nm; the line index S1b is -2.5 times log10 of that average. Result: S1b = 0.06 mag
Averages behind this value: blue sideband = 10.5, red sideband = 11.7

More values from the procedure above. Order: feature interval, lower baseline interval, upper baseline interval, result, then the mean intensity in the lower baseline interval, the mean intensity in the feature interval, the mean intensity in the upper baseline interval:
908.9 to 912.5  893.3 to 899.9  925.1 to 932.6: 0.102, 12.2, 11.2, 12.5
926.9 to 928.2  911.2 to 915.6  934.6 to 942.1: -0.026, 10.5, 11.2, 11.2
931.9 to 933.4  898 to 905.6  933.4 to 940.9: 0.086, 11.1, 10.6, 11.5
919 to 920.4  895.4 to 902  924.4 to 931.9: 0.101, 11.8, 11.2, 12.5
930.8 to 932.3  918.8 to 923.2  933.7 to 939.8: -0.225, 11.2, 14.2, 11.7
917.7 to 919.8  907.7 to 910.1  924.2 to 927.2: 0.023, 10.8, 11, 11.6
